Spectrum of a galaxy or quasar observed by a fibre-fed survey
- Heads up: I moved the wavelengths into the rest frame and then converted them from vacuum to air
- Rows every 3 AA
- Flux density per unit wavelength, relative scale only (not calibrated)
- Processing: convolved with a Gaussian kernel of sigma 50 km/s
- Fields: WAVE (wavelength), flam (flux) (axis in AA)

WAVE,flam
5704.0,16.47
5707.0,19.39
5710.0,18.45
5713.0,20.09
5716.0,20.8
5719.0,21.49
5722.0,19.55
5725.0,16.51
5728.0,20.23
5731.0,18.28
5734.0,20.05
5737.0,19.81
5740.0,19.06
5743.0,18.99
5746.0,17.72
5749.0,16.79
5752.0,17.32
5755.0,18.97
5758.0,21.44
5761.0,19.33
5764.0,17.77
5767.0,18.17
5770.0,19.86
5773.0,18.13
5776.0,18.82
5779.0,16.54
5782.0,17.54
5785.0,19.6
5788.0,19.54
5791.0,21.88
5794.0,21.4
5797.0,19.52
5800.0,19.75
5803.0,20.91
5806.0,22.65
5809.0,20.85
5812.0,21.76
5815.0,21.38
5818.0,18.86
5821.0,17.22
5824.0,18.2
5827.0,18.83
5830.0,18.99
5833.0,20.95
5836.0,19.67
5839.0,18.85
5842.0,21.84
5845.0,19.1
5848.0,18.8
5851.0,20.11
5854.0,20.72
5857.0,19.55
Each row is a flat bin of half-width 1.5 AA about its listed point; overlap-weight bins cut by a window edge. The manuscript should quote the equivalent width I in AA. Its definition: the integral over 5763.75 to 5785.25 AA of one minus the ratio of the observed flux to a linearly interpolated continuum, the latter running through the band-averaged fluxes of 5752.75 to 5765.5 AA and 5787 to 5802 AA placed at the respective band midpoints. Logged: 1.6 AA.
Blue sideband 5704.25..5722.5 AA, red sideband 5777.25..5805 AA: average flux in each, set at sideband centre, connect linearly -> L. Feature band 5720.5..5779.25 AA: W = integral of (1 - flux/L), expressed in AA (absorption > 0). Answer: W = 3.0 AA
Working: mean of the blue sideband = 19.7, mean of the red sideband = 19.7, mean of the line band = 18.7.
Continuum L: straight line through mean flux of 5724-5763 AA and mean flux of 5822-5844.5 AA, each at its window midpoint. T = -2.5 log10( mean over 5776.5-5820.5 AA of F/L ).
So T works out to -0.044 mag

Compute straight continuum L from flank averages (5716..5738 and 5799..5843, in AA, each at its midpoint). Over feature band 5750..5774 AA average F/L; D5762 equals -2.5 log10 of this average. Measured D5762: 0.05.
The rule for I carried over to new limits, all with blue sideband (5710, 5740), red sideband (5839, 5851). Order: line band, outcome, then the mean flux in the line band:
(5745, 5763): 0.9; 18.6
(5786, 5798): -0.5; 20.6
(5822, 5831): 0.5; 18.6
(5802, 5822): -0.9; 20.6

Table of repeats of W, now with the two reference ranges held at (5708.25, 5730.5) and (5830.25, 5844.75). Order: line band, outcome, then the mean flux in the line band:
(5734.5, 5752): 1.0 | 18.5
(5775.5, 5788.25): 1.0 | 18.3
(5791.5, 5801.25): -0.2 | 20.4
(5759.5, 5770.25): 0.6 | 18.7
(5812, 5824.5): 0.4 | 19.3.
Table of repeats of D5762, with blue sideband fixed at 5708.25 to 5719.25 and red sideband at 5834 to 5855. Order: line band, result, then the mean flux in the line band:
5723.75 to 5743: 0.055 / 19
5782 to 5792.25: 0.003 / 19.9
